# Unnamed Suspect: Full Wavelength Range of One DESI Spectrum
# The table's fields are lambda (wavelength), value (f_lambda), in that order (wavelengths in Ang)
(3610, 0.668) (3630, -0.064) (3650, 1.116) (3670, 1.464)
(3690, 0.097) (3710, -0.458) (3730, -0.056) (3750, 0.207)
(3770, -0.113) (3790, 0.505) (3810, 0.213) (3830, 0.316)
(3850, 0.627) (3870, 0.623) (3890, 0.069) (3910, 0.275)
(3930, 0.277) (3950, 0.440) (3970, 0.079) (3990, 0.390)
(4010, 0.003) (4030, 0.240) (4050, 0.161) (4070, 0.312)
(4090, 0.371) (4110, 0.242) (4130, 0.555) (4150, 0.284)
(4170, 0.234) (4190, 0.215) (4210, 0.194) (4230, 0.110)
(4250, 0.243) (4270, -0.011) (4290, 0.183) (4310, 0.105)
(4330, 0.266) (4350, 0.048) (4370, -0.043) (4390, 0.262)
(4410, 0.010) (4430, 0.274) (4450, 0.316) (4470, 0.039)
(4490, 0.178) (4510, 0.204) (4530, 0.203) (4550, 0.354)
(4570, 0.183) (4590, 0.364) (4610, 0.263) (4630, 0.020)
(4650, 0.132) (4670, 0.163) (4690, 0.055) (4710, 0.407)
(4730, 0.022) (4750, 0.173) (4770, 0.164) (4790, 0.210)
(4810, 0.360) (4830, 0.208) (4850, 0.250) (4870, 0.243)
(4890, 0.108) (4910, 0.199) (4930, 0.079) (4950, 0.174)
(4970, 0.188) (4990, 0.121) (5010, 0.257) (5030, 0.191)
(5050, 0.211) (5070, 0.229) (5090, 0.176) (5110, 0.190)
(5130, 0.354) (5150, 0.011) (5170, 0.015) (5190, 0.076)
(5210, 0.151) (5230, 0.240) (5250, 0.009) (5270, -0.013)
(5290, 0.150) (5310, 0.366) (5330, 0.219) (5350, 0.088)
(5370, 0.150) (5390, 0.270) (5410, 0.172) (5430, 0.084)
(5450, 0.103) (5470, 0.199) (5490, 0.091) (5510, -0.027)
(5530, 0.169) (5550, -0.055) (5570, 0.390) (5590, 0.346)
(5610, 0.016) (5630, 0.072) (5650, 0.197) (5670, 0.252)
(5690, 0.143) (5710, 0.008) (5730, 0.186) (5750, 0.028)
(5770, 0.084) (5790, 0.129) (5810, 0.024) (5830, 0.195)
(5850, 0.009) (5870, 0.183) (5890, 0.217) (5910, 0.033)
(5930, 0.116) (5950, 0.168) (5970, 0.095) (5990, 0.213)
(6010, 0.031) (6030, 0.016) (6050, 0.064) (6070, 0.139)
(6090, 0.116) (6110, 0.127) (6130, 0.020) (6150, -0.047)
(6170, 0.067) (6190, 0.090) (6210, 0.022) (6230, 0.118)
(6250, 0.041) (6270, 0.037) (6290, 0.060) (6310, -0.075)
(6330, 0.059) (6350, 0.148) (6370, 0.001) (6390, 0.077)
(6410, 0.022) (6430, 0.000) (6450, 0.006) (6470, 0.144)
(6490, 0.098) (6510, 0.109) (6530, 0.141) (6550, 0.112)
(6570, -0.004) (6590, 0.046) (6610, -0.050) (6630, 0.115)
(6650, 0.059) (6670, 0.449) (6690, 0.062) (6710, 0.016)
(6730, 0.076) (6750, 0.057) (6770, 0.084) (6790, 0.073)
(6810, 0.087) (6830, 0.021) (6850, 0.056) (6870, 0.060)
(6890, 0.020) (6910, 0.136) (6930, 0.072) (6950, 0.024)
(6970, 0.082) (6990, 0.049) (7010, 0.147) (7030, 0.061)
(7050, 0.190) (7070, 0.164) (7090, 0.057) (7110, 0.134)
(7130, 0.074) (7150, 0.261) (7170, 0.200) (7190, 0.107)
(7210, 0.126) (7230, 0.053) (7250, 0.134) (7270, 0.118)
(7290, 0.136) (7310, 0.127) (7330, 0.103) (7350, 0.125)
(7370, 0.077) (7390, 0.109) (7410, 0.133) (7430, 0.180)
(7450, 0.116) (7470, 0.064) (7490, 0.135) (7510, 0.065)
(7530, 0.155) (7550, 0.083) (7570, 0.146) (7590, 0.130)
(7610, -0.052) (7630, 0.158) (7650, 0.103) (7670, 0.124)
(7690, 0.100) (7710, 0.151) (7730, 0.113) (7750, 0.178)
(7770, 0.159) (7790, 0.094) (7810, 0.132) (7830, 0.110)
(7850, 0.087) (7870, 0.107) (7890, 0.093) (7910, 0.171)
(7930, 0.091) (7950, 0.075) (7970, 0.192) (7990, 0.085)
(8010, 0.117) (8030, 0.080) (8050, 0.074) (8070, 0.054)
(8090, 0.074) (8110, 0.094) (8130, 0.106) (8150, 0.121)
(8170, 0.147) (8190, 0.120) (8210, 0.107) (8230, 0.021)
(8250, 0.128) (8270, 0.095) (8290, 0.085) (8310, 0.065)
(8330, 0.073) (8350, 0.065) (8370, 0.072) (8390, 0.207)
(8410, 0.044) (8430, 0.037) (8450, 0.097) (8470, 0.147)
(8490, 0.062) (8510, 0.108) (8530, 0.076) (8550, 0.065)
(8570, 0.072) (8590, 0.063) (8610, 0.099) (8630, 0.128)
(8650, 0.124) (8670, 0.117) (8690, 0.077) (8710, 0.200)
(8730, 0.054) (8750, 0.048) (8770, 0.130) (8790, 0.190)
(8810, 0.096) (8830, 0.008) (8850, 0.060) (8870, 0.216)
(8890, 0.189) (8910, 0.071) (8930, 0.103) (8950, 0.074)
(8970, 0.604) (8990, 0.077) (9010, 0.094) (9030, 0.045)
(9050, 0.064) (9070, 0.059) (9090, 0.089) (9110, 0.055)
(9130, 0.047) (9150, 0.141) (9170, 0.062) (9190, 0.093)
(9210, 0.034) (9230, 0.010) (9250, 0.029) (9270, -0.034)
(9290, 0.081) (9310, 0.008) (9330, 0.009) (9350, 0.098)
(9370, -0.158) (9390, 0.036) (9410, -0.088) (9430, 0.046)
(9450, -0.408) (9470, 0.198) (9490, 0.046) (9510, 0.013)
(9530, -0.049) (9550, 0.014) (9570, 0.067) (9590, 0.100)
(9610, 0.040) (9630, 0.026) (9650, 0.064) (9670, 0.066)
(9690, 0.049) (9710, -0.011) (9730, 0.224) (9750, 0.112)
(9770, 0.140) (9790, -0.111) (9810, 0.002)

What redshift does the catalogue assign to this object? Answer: 0.790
